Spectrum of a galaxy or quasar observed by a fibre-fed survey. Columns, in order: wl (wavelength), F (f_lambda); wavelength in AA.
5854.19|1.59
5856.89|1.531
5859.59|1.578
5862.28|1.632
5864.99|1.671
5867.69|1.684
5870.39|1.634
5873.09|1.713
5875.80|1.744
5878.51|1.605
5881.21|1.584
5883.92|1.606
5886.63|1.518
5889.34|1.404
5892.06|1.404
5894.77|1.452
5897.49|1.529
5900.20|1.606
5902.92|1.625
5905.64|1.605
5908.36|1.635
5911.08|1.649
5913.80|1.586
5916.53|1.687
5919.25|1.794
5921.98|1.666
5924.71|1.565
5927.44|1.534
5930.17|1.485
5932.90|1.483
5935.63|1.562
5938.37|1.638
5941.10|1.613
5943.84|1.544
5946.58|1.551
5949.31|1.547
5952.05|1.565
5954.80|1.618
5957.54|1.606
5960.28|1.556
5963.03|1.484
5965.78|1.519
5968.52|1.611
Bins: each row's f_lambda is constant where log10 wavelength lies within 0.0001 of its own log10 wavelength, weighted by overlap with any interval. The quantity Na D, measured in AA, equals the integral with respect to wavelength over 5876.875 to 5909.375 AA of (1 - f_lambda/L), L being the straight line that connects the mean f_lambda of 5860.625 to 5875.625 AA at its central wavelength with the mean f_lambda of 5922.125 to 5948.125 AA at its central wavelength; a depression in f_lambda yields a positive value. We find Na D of 1.6 AA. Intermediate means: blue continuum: 1.67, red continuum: 1.56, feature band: 1.55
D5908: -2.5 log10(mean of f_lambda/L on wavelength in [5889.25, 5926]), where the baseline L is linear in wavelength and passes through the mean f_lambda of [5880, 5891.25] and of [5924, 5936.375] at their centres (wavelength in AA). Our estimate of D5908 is -0.05 mag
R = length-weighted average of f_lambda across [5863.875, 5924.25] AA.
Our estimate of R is 1.61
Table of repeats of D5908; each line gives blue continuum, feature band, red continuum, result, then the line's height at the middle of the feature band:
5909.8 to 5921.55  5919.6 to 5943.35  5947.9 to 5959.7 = 0.042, 1.64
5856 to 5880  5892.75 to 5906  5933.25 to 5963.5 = 0.044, 1.62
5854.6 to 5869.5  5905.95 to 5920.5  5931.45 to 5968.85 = -0.053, 1.59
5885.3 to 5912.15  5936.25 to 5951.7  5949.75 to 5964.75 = -0.013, 1.56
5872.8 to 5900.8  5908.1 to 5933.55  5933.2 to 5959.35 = -0.029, 1.57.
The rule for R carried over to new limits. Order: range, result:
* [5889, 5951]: 1.58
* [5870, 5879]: 1.68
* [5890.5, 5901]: 1.49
